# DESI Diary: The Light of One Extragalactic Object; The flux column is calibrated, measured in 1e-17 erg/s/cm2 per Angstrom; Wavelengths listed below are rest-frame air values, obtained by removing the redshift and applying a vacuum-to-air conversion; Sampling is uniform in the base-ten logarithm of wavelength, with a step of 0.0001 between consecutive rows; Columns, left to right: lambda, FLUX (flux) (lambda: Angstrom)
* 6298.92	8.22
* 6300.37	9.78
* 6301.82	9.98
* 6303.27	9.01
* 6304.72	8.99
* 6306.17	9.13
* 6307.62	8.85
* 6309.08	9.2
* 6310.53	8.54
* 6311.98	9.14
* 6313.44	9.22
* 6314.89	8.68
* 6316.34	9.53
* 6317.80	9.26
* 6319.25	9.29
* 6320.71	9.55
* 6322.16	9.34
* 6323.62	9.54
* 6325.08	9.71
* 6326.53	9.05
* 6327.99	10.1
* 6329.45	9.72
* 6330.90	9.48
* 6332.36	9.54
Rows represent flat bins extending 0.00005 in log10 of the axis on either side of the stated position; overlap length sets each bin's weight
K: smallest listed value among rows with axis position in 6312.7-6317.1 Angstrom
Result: 8.68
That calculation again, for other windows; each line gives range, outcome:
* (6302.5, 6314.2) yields 8.54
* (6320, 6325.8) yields 9.34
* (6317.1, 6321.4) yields 9.26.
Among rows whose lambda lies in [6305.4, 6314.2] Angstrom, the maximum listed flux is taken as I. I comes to 9.22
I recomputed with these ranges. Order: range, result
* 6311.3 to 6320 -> 9.53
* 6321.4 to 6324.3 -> 9.54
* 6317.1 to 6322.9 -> 9.55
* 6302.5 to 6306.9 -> 9.13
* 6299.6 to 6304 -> 9.98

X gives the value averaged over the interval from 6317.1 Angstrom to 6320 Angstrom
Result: 9.28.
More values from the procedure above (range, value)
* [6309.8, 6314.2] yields 8.97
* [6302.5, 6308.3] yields 9.01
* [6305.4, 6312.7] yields 8.98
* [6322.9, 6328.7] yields 9.6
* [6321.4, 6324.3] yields 9.44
